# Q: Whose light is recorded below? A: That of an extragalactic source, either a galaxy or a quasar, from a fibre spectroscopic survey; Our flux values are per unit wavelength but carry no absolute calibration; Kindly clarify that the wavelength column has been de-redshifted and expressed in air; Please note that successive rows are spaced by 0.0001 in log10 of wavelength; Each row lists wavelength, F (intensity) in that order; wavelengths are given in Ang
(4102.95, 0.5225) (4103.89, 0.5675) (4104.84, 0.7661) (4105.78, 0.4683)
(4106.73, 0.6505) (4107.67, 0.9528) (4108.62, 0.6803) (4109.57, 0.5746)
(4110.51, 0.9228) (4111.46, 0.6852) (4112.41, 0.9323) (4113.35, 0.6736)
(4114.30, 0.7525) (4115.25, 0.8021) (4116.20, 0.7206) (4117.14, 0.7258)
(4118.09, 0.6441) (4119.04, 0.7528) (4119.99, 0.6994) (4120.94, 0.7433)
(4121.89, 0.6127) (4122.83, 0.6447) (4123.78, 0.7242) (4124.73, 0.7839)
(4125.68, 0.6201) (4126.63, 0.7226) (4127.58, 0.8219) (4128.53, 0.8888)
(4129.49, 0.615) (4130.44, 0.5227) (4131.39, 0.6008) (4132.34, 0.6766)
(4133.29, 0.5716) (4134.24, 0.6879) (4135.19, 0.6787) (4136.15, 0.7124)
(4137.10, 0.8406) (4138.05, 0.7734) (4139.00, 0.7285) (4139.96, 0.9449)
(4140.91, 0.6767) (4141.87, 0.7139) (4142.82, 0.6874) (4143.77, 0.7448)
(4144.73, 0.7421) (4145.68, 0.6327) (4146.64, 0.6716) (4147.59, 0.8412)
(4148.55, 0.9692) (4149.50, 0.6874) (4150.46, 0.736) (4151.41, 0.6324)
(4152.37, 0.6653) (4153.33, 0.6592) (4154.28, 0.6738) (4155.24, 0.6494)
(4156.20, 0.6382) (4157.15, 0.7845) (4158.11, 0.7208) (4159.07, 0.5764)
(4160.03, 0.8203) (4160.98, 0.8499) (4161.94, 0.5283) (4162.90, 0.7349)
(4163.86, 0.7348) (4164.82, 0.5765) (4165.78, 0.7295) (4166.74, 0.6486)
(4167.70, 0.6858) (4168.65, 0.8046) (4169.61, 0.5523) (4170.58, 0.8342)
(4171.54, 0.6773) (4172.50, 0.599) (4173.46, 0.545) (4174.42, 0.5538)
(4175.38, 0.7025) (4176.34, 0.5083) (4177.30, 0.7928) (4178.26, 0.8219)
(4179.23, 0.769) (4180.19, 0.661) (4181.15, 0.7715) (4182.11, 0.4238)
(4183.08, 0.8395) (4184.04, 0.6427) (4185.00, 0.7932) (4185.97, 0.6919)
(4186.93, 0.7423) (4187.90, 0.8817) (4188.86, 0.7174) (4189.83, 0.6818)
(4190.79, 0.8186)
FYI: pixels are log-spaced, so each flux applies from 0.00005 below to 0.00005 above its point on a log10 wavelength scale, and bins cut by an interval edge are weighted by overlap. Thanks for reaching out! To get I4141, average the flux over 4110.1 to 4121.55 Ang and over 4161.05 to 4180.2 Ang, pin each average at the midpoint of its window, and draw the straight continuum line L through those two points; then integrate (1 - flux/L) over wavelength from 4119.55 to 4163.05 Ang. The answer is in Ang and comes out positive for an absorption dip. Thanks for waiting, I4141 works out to 0.4 Ang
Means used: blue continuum 0.751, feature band 0.71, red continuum 0.677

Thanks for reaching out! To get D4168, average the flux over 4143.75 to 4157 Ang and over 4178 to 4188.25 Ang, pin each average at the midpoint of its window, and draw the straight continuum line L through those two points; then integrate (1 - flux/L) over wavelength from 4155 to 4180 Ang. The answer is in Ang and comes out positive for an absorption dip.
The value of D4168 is 1.1 Ang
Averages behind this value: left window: 0.711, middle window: 0.686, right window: 0.726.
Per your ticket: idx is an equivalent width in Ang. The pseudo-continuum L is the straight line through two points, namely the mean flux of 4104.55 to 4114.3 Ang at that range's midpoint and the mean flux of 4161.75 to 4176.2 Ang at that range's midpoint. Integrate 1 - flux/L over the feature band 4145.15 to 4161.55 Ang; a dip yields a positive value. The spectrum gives -0.9 Ang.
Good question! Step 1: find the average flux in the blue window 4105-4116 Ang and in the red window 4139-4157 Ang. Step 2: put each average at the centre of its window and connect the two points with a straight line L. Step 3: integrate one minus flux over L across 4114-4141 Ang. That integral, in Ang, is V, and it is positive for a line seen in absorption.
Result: 0.6 Ang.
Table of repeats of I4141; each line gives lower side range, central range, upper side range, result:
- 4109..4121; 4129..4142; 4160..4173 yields 0.46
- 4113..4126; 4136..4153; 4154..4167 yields -1.13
